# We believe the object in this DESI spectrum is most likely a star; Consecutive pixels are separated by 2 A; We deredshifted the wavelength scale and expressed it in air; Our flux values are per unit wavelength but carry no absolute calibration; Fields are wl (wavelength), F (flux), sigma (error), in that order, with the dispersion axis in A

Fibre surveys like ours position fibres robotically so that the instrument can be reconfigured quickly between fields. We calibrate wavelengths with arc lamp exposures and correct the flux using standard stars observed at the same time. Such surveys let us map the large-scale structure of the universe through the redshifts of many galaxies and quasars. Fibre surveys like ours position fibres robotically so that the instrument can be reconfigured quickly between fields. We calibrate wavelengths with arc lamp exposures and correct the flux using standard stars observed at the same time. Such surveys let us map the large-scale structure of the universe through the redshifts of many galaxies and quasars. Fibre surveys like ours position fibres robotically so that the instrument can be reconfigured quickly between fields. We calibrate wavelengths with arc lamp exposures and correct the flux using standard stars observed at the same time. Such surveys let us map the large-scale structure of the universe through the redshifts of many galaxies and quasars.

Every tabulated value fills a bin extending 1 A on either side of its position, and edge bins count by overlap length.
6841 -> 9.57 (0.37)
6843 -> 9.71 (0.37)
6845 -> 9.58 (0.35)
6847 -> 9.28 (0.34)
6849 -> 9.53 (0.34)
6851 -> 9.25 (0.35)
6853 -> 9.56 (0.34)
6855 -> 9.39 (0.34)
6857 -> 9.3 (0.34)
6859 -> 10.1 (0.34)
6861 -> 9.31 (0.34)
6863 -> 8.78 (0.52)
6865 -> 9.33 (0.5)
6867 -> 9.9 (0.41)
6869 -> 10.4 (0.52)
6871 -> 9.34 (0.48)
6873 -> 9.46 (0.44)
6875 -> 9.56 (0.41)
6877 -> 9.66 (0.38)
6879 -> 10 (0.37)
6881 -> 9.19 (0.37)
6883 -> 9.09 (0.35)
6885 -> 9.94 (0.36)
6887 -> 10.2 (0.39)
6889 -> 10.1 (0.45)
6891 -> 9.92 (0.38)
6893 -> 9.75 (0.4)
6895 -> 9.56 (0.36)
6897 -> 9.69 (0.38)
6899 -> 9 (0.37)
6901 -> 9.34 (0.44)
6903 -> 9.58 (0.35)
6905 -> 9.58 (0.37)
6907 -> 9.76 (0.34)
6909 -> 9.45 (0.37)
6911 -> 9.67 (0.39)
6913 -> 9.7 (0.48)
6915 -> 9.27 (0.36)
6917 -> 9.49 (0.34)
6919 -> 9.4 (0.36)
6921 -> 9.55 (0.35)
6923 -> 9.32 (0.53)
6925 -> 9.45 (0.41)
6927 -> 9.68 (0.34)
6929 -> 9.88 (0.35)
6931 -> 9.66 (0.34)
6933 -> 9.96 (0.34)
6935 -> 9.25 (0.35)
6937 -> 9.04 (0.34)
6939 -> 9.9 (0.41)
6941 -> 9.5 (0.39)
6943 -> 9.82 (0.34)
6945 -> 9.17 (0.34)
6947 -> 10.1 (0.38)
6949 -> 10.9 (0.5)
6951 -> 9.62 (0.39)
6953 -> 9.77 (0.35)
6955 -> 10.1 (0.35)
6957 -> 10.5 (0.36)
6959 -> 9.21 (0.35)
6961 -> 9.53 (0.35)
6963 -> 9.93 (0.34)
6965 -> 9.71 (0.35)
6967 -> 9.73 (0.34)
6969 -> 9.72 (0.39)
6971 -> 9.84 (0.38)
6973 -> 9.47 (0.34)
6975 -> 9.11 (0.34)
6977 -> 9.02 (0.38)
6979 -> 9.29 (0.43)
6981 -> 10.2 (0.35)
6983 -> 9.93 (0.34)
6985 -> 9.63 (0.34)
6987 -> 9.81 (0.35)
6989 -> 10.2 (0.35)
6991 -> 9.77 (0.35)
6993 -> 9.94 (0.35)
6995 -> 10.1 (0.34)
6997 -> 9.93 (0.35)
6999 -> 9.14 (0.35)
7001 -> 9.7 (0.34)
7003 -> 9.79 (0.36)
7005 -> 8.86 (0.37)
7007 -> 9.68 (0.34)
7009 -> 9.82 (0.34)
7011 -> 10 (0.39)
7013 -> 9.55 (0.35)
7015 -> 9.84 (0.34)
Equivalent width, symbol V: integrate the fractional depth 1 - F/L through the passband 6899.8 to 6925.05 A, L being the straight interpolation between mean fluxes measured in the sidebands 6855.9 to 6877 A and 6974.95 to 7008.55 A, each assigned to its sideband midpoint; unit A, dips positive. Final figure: 0.2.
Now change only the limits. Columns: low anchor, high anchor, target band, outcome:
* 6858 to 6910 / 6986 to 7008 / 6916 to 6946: 0.4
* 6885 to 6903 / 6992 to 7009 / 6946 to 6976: -0.4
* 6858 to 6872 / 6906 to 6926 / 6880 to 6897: -0.3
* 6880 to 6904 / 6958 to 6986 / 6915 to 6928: 0.2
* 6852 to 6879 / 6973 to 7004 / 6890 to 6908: 0.0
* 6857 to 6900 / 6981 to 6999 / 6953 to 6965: 0.0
